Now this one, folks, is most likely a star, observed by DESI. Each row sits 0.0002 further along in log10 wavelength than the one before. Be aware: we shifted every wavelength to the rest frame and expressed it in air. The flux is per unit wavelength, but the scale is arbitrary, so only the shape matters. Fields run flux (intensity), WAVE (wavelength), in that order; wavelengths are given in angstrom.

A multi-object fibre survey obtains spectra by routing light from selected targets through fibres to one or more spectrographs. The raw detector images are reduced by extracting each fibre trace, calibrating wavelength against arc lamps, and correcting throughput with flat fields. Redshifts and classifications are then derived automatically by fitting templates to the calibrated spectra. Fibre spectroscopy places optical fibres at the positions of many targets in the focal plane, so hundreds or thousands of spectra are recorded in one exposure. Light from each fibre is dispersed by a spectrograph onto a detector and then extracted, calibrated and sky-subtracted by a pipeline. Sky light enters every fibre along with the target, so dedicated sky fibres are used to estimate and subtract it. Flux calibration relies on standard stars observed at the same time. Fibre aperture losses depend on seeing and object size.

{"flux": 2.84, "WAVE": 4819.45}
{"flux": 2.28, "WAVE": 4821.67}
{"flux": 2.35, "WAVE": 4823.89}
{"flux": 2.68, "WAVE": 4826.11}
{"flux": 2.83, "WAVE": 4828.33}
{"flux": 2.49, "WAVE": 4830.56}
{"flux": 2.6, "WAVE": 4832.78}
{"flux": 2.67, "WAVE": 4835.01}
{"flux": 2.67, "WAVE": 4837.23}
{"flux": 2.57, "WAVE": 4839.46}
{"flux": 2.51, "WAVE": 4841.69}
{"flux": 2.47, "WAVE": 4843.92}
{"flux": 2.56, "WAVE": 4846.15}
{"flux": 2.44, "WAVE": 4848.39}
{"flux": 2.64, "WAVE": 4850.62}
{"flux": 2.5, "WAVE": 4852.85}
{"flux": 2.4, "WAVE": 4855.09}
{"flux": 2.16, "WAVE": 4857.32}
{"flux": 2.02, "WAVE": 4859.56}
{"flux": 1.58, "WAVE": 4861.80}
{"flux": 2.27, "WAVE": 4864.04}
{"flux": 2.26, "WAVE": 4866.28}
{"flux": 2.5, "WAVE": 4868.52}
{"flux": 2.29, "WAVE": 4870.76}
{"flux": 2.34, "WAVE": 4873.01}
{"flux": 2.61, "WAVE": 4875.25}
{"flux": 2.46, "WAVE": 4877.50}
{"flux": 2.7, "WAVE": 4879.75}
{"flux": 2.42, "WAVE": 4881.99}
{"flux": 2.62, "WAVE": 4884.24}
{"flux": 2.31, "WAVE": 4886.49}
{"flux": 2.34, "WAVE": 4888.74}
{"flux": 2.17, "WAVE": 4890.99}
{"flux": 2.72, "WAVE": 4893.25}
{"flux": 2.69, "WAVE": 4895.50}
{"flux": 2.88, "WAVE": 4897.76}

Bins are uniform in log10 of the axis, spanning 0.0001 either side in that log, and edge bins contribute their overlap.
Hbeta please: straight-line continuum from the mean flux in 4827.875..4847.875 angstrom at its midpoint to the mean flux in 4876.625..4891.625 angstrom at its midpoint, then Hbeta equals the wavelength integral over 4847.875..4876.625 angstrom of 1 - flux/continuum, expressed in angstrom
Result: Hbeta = 2.3 angstrom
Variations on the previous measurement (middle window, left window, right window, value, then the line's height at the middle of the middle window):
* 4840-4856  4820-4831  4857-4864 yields -2.6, 2.16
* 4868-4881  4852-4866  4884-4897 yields -1.0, 2.31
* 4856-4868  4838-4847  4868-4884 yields 2.0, 2.5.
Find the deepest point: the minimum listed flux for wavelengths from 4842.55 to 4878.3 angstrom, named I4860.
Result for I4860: 1.58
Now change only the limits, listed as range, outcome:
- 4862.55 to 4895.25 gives 2.17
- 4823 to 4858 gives 2.16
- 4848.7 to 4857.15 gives 2.4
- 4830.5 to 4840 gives 2.49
